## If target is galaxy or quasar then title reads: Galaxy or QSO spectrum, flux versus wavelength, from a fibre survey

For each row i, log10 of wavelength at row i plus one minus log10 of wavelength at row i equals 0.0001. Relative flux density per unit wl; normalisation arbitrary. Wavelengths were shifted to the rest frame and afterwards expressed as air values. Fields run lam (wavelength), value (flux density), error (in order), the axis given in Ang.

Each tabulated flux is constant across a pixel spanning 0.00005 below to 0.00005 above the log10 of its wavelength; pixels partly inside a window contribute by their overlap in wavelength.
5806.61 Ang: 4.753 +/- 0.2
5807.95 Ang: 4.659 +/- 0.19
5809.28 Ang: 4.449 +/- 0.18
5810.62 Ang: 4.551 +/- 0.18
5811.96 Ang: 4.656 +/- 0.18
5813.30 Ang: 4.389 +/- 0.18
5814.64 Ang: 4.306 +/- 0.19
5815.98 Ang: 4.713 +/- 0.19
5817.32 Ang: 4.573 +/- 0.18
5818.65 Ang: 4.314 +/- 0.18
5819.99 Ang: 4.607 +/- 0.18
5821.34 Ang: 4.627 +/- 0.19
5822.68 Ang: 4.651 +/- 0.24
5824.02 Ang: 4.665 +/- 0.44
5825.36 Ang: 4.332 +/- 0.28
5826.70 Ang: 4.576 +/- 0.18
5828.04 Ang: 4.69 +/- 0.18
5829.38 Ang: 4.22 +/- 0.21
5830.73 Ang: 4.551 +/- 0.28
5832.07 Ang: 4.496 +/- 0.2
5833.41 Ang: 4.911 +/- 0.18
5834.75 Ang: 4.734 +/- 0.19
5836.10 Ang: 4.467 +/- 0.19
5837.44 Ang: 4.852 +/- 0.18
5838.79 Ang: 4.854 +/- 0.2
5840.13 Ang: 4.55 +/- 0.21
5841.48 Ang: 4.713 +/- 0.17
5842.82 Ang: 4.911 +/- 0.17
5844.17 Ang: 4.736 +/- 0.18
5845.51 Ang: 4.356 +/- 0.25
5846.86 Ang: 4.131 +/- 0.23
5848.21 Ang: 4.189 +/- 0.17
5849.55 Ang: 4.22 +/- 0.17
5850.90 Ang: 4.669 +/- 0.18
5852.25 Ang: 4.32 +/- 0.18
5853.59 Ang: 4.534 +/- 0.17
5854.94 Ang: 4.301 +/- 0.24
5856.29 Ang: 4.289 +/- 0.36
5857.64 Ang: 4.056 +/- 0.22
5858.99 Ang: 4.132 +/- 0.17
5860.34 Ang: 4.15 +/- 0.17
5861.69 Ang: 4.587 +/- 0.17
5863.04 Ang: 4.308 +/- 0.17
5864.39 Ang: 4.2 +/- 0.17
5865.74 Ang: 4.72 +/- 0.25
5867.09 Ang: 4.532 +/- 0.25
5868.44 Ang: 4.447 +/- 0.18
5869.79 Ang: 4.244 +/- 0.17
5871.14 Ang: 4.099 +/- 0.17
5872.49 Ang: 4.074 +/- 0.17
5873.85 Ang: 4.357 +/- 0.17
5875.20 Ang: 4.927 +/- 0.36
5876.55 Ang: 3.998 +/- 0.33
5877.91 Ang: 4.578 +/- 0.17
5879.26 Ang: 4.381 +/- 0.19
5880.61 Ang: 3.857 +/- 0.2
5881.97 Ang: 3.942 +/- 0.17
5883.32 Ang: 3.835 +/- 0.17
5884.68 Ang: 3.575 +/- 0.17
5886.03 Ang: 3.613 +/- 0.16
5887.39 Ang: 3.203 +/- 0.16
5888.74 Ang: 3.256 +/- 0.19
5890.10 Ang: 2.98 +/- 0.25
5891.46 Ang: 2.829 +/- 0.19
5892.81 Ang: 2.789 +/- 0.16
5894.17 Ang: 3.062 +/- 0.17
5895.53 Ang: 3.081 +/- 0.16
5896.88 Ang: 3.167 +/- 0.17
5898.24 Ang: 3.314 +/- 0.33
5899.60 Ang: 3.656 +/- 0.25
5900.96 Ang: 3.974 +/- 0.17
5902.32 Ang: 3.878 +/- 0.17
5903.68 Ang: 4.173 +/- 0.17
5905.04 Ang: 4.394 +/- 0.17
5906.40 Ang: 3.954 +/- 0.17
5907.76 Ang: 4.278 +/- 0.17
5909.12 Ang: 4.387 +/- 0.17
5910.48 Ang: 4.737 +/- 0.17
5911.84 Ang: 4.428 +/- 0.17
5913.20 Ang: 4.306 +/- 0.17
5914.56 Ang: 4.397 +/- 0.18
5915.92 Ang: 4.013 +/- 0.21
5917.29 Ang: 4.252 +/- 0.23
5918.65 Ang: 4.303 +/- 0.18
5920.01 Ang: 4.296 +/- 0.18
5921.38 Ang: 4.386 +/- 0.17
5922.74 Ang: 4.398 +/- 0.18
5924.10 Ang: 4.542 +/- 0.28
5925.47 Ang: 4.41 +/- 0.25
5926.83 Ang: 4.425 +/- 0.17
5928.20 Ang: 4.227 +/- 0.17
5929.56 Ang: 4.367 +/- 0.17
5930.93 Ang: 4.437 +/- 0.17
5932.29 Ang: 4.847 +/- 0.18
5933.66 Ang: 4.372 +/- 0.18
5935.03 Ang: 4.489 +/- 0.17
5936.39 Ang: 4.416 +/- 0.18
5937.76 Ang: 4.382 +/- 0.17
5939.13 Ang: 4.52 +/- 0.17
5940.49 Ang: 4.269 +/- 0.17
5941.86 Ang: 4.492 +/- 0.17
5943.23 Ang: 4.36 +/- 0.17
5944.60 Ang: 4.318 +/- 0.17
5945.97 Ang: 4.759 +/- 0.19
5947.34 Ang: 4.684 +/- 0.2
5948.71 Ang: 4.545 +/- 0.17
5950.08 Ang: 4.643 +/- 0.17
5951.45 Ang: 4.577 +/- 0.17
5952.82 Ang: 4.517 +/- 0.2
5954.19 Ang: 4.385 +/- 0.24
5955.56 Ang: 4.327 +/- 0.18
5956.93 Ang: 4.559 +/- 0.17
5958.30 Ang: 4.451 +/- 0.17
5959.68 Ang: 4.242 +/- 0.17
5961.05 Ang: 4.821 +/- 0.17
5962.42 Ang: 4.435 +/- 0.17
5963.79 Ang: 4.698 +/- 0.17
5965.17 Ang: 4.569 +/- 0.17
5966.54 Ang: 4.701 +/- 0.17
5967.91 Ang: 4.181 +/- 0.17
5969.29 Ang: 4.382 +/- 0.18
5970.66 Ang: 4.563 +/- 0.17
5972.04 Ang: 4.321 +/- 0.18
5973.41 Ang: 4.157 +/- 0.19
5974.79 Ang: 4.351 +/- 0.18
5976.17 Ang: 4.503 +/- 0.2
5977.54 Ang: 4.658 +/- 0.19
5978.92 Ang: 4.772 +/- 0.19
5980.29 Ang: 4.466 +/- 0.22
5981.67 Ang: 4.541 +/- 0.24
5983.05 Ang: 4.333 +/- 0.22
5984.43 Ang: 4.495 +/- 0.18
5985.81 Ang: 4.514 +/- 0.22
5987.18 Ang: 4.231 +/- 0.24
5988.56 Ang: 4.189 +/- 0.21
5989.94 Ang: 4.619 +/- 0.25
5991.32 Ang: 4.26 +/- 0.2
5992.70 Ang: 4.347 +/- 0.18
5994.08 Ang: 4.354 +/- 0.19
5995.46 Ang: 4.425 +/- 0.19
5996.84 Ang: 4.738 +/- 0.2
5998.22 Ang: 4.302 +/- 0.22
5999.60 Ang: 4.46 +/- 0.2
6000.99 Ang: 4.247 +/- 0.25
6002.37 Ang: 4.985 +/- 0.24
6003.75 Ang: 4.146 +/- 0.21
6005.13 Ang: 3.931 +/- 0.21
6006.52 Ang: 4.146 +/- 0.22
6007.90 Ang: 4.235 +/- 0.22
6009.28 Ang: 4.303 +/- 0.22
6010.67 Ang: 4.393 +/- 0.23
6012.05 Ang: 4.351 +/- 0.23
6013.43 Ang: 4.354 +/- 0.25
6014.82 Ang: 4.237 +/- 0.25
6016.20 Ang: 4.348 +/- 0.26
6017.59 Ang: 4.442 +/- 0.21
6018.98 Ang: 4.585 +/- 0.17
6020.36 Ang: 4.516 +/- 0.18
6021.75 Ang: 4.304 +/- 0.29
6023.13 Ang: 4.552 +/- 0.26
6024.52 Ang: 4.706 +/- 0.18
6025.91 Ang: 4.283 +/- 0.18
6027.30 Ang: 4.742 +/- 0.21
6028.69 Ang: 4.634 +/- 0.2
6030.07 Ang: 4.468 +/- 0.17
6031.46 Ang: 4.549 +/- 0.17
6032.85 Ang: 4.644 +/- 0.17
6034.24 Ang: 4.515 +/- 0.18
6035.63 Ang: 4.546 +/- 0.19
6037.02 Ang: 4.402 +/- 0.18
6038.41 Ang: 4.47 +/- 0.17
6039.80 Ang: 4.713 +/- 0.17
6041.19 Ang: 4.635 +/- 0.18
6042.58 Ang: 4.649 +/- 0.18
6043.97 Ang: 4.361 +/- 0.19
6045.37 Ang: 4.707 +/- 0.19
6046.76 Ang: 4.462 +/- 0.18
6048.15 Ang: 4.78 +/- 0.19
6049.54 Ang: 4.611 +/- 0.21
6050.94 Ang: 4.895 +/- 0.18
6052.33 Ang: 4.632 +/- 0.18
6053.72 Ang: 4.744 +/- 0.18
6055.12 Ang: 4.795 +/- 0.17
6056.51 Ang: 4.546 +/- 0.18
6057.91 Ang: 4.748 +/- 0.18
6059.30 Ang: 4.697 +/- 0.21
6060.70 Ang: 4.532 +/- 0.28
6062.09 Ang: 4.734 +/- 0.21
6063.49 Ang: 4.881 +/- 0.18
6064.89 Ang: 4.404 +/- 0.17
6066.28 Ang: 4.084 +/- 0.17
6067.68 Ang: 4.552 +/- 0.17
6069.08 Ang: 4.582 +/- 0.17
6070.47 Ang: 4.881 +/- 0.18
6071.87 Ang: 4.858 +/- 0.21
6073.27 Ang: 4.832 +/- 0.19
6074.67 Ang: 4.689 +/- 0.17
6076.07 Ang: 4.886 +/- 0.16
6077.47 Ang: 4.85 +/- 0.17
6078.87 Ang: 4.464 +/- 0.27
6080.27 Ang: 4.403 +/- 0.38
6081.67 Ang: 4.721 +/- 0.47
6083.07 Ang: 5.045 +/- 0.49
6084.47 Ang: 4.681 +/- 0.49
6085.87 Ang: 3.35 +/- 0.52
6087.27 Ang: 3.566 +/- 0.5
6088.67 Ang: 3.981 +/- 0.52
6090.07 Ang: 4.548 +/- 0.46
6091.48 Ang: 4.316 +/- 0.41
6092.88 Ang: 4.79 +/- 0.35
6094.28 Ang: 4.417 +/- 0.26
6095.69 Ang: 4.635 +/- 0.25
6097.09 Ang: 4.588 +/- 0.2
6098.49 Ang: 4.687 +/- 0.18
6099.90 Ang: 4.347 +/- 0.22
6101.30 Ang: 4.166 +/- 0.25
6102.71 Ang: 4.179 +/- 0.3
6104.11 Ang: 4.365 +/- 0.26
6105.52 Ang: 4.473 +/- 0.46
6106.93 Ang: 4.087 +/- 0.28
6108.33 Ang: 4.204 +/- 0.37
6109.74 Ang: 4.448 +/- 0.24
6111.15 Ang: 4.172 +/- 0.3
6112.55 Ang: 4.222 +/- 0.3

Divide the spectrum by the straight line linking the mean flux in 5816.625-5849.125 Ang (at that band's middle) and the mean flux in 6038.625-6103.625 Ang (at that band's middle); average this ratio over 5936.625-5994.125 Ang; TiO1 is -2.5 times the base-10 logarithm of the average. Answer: 0.02 mag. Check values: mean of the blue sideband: 4.57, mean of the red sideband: 4.56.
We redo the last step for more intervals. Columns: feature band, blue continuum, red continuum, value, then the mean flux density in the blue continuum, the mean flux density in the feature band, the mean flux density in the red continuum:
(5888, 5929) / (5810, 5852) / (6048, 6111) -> 0.15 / 4.55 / 3.94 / 4.52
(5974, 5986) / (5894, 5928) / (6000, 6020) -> -0.06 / 4.11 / 4.51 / 4.34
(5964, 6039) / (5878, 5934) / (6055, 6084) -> -0.01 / 3.97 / 4.44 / 4.67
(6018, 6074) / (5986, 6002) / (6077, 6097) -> -0.05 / 4.4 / 4.61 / 4.41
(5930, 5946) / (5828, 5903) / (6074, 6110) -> -0.06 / 4.13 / 4.46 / 4.42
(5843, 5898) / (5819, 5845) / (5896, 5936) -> 0.11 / 4.63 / 4.02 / 4.23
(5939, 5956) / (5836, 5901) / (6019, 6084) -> -0.04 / 4.08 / 4.49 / 4.62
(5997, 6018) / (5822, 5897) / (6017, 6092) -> 0.03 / 4.2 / 4.33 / 4.56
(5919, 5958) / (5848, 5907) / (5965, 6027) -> -0.07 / 3.97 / 4.46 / 4.41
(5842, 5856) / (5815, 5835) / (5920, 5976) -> 0.03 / 4.57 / 4.44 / 4.46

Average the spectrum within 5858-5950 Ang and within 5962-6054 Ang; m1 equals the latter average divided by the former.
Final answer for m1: 1.1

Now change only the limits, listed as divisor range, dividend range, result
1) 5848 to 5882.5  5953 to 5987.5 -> 1.04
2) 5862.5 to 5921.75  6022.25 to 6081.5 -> 1.16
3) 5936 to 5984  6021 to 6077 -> 1.03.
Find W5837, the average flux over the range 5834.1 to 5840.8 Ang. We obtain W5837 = 4.69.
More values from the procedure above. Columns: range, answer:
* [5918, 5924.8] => 4.38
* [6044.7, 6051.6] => 4.69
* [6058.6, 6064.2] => 4.71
